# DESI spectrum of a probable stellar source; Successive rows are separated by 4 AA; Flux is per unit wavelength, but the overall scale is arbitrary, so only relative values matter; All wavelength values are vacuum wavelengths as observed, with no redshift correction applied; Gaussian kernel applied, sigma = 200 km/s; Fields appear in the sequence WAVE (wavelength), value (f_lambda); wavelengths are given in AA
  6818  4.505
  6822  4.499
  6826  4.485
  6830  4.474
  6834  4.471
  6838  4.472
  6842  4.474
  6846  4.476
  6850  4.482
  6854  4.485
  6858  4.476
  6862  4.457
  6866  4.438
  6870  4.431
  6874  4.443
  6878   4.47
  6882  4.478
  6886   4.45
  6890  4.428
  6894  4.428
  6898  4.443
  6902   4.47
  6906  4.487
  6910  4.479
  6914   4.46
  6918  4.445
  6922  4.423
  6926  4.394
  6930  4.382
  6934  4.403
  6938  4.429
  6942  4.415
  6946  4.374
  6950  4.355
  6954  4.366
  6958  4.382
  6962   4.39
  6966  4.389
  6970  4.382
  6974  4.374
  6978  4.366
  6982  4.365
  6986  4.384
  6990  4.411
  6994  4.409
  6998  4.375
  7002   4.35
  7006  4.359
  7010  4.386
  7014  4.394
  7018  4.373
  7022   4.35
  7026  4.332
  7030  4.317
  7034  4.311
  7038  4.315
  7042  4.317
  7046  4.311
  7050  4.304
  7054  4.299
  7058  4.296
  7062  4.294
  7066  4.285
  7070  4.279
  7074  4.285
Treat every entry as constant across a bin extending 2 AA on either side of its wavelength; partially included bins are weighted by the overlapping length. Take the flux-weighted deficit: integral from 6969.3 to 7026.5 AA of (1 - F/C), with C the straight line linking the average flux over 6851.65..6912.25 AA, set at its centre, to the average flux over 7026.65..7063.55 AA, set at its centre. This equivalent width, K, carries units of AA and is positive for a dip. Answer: -0.3 AA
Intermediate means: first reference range 4.46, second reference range 4.31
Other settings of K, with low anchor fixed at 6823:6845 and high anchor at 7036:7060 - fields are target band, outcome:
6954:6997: -0.19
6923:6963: 0.00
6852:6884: -0.07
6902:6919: -0.21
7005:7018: -0.13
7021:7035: -0.01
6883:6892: -0.02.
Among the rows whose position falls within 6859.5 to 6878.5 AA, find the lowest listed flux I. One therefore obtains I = 4.431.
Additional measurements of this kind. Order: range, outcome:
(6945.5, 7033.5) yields 4.317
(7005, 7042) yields 4.311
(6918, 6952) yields 4.355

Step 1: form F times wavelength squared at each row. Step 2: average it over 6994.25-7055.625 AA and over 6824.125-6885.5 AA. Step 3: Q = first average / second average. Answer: 1.0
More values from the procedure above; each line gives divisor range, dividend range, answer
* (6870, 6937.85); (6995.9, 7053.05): 1.01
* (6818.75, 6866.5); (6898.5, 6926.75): 1.02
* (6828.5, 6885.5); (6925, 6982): 1.01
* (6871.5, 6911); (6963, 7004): 1.01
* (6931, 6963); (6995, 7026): 1.01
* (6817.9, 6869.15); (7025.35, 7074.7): 1.02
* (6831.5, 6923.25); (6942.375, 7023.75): 1.01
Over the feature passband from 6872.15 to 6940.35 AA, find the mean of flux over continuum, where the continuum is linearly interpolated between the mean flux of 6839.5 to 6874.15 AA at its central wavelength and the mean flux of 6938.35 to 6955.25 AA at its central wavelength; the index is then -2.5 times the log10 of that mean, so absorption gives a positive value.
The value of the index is -0.01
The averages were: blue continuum 4.46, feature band 4.44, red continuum 4.38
